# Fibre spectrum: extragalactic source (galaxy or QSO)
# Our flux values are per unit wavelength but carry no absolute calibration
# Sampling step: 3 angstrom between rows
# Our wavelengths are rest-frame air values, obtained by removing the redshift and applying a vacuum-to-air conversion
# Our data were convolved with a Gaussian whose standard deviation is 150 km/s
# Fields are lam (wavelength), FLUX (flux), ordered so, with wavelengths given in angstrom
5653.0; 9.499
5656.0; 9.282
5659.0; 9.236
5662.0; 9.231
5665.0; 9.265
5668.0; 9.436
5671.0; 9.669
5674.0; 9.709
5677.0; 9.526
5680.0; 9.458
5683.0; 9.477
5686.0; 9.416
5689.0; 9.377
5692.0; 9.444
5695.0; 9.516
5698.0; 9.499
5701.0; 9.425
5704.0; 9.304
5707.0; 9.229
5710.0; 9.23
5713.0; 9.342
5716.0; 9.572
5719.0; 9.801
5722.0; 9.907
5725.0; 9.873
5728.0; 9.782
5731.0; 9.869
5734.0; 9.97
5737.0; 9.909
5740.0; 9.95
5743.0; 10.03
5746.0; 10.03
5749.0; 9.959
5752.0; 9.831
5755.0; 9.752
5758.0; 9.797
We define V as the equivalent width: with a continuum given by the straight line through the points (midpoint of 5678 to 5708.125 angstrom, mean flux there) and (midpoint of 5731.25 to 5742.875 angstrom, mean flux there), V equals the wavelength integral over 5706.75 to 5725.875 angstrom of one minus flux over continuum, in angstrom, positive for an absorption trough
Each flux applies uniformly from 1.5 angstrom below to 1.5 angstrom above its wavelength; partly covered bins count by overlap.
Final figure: 0.24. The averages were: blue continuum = 9.42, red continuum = 9.95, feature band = 9.58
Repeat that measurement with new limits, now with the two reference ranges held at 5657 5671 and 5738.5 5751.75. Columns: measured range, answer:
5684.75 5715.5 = 0.7 angstrom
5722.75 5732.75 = 0.0 angstrom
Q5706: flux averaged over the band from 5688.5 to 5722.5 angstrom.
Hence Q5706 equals 9.46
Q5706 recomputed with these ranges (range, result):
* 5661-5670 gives 9.34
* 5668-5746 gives 9.62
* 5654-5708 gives 9.42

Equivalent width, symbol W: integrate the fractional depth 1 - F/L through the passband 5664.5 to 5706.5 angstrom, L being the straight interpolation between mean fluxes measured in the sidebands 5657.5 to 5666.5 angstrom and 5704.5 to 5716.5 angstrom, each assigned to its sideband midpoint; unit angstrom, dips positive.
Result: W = -0.8 angstrom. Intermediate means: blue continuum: 9.24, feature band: 9.46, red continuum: 9.32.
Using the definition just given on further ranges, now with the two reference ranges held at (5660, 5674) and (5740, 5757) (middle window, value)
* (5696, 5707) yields 0.3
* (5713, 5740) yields -0.1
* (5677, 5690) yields 0.1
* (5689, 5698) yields 0.1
